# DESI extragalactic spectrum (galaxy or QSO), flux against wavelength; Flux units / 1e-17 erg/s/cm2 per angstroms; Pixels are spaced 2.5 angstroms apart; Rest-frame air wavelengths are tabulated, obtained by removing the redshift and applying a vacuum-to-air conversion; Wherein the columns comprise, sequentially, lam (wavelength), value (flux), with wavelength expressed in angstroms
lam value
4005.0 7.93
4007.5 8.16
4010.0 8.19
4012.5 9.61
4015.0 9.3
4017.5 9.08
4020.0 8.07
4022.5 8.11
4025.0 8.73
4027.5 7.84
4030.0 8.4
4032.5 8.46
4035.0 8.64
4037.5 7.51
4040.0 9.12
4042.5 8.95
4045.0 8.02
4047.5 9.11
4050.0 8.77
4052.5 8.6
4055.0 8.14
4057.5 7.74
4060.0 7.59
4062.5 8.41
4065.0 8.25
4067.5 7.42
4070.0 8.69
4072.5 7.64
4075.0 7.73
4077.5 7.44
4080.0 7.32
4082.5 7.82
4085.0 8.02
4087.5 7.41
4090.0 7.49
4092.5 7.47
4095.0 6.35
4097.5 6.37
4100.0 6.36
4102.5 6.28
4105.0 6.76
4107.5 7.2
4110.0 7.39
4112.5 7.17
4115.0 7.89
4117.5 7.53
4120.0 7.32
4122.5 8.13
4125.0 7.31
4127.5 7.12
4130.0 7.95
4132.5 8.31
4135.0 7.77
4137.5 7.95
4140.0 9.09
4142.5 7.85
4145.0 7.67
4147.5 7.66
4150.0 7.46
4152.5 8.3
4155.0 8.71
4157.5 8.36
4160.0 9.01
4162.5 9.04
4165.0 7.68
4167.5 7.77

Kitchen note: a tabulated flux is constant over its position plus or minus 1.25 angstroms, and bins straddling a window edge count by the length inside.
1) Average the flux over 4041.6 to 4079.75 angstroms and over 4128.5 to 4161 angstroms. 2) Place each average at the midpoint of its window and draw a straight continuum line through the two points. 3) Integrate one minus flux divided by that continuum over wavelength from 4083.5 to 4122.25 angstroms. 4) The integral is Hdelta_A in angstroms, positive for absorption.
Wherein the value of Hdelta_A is 4.7 angstroms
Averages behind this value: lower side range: 8.14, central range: 7.16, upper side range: 8.15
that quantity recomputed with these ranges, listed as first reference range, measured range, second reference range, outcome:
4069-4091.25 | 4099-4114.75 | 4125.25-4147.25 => 1.8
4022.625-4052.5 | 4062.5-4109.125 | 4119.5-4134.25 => 4.1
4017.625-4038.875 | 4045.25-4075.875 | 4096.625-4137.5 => -0.9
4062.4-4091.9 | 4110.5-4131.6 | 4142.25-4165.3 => 1.2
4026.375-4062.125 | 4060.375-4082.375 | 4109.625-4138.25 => 0.7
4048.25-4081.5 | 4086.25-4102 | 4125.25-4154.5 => 2.2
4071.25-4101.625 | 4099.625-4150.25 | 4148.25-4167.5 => 1.8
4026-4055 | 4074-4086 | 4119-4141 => 0.8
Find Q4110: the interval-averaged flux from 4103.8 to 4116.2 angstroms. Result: 7.28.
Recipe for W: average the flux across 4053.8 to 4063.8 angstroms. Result 7.97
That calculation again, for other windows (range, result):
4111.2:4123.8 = 7.61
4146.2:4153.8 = 7.81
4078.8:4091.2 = 7.61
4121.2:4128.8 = 7.52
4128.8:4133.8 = 8.13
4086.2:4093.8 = 7.45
